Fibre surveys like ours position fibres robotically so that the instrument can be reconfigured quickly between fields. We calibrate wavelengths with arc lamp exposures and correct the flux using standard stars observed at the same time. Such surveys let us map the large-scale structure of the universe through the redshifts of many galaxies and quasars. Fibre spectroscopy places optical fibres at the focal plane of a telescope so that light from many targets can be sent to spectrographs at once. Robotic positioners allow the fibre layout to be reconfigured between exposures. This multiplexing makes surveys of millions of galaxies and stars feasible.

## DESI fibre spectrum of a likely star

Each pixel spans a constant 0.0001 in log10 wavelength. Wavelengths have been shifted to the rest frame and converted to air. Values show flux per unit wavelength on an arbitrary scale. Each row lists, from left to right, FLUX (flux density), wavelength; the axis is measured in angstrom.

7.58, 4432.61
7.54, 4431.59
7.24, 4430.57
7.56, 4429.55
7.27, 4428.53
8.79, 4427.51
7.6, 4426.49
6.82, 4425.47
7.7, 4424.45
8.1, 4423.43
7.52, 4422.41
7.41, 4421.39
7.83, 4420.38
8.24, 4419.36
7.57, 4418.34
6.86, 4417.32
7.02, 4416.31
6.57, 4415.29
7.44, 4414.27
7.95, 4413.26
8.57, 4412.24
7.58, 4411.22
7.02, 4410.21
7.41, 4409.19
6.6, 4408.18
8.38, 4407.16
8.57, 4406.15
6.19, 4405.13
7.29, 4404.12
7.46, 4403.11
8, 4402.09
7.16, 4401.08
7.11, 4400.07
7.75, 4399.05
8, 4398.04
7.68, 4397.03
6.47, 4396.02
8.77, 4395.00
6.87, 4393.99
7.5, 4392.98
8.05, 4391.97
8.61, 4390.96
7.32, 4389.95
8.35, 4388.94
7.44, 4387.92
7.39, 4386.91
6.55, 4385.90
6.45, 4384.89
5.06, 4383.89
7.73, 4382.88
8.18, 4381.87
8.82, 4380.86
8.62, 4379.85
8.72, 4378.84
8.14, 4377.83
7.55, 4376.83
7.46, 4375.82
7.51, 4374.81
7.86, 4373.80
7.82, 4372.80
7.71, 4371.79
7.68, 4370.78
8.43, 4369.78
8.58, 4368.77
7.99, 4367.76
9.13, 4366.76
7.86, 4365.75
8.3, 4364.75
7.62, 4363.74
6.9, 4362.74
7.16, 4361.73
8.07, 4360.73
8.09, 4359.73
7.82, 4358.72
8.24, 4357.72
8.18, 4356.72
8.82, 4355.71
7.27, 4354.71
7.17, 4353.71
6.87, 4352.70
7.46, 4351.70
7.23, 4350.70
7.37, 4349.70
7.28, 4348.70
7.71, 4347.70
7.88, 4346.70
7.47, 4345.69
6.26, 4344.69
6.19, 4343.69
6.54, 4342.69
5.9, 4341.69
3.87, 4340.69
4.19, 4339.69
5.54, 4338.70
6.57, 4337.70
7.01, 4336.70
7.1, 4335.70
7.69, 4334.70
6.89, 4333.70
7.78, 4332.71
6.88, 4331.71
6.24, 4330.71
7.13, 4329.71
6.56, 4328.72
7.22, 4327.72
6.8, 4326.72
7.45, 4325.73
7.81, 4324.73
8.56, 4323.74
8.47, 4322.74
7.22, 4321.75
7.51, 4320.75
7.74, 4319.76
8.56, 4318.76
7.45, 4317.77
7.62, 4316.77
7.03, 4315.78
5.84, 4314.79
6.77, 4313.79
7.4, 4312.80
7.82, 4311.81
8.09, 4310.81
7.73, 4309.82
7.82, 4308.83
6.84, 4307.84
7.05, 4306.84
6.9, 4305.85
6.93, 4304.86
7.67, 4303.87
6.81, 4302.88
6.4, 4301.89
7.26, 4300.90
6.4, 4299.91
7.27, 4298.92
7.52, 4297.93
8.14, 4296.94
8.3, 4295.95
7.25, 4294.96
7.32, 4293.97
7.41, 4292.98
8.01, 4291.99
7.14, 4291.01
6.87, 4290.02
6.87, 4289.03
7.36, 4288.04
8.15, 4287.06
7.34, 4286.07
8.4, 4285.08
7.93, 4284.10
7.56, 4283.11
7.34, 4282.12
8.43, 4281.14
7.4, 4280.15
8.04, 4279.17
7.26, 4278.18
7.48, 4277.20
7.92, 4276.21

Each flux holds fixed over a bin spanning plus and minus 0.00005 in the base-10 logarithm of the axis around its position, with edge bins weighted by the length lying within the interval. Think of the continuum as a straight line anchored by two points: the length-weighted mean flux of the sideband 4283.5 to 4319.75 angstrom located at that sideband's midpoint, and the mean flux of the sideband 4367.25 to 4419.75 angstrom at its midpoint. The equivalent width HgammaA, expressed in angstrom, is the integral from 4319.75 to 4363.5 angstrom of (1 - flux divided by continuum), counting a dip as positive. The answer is 2.0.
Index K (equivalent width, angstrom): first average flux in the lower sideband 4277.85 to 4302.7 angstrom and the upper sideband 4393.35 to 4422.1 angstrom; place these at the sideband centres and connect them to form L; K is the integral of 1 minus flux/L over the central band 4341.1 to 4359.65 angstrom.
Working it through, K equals 0.4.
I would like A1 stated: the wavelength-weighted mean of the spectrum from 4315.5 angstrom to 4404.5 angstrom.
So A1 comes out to 7.44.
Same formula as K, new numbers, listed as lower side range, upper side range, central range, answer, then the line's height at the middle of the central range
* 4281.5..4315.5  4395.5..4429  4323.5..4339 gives 0.7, 7.4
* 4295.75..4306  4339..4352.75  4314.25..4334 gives -1.3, 6.88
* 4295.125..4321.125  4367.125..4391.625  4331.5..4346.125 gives 2.2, 7.52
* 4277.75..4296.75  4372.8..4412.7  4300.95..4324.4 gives 0.6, 7.61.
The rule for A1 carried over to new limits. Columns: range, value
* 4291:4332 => 7.35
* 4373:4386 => 7.63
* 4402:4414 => 7.57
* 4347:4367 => 7.71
